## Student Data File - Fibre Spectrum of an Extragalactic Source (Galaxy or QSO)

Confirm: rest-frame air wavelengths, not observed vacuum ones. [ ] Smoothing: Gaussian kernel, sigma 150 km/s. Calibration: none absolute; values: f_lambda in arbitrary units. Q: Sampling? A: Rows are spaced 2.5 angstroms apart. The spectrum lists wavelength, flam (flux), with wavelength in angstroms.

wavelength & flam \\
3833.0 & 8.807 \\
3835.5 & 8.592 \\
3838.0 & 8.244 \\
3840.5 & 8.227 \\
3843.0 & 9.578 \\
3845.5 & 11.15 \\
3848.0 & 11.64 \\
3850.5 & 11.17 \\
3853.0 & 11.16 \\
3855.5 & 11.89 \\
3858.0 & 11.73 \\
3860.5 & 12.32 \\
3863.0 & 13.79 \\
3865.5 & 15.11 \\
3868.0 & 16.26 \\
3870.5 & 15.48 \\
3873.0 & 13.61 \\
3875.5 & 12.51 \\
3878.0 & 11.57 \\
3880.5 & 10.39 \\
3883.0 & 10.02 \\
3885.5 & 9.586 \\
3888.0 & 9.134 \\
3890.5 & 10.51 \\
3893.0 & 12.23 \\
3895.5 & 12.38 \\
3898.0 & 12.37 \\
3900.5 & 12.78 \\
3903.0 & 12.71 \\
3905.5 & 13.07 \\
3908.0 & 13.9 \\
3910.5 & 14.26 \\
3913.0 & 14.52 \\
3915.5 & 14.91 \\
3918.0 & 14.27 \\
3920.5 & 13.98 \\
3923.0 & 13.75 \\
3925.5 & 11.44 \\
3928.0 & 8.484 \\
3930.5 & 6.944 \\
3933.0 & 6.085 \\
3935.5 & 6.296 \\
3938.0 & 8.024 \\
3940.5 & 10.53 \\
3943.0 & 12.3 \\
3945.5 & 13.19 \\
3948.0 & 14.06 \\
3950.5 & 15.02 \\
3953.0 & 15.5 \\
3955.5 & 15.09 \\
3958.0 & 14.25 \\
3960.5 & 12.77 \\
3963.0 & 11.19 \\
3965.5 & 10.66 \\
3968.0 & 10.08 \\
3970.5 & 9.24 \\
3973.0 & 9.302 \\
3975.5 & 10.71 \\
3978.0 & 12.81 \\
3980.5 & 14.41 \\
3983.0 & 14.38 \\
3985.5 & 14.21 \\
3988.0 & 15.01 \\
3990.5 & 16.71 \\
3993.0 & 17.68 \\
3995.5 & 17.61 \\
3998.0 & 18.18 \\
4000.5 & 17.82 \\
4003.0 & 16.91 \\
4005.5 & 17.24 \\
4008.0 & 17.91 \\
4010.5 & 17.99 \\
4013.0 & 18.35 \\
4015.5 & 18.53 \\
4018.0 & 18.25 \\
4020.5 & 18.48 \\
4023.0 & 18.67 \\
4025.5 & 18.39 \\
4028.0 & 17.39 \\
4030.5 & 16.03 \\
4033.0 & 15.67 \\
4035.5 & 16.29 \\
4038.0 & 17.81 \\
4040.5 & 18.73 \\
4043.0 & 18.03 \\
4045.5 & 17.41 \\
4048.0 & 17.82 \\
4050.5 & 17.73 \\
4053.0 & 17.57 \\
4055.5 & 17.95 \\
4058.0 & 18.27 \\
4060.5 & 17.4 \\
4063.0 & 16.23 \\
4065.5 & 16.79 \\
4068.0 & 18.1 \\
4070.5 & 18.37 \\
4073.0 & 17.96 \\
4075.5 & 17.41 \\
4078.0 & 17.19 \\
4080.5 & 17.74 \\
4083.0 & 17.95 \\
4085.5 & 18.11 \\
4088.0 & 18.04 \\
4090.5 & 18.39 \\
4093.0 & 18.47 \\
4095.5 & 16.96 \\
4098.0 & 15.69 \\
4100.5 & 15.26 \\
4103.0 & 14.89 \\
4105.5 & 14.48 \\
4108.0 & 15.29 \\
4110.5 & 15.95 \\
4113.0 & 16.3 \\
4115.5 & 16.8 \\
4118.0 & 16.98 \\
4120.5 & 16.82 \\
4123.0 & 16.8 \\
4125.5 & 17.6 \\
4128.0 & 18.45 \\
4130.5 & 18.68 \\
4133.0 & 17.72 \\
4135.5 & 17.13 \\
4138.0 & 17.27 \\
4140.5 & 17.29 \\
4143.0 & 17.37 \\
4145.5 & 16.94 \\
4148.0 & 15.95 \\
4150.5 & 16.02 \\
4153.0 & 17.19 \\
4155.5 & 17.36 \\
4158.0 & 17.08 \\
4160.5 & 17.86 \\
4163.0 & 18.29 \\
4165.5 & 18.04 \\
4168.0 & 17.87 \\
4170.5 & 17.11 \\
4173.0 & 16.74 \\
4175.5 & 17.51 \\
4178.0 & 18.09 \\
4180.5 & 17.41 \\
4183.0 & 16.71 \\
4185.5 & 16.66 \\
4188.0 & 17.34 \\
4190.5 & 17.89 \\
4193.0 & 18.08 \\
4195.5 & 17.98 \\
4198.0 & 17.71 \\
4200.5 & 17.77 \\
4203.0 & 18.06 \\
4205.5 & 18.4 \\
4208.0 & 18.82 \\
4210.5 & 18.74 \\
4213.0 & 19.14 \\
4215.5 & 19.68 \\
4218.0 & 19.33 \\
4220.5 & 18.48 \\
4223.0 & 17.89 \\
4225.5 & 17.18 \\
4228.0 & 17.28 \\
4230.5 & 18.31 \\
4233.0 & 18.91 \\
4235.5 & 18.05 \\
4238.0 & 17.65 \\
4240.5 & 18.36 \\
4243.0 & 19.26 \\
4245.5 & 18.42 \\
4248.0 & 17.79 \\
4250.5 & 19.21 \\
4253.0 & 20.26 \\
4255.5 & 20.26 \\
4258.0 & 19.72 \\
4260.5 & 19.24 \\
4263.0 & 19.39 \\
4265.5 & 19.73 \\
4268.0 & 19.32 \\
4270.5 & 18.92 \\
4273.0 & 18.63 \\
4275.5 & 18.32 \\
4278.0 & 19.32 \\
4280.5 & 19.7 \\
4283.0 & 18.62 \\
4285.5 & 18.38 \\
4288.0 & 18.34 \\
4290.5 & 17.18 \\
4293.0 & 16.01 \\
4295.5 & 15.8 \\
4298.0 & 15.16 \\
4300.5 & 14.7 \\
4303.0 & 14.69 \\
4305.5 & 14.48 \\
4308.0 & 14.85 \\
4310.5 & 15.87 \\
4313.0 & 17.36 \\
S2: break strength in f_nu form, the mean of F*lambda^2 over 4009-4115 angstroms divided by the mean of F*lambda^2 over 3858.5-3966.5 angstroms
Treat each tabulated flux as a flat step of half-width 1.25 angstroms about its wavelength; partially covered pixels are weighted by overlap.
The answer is 1.52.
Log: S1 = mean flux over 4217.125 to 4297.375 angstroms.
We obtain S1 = 18.5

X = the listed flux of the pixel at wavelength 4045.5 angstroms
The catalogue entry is 17.41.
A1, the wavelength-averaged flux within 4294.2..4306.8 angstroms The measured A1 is 15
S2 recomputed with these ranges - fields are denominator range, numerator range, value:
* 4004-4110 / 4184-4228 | 1.12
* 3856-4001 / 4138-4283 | 1.65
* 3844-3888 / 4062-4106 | 1.57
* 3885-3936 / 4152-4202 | 1.71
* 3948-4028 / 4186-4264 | 1.36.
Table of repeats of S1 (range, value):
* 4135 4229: 17.7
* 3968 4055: 16.4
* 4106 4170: 17.1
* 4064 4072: 17.7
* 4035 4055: 17.7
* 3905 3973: 11.9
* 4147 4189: 17.3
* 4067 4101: 17.6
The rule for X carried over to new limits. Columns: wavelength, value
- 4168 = 17.87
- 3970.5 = 9.24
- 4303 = 14.69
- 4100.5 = 15.26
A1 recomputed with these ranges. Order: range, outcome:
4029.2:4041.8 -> 16.9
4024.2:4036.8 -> 16.8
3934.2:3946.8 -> 10.1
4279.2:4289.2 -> 18.8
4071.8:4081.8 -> 17.6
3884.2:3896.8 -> 10.8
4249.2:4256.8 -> 19.9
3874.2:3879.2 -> 12.1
